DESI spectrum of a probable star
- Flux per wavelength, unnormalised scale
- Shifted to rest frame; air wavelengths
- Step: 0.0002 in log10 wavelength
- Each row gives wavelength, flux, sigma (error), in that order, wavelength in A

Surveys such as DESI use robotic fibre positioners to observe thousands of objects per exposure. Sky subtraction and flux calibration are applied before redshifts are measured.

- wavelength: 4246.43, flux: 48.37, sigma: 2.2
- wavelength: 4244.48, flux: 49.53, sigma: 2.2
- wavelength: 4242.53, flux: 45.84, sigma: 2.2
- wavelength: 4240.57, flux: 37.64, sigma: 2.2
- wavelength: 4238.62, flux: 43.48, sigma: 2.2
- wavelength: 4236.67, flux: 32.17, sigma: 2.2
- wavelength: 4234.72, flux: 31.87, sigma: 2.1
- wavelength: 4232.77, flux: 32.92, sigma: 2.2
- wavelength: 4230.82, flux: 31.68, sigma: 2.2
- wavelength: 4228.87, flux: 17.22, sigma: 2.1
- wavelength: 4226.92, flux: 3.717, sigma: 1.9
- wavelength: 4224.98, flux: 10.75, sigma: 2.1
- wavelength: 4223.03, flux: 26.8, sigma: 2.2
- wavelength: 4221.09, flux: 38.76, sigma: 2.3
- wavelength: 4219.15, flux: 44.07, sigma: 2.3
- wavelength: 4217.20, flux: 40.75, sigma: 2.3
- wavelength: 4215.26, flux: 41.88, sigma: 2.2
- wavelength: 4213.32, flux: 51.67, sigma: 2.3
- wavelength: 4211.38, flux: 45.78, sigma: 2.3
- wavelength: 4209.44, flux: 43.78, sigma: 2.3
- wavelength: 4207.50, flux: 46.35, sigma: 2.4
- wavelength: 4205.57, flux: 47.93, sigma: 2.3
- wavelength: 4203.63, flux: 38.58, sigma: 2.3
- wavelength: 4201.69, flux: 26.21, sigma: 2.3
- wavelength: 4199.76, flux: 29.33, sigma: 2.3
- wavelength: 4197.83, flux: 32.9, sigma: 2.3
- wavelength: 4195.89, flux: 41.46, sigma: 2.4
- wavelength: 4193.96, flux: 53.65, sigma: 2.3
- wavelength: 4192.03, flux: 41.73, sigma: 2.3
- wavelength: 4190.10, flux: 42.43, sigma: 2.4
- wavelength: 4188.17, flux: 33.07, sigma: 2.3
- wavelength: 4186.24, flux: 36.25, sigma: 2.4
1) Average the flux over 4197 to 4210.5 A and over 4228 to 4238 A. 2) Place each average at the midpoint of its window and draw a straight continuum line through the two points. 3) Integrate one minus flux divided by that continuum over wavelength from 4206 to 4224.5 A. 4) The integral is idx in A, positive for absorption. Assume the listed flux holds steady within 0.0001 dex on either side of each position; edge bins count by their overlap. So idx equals -3.5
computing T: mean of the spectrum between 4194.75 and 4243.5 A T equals 35.4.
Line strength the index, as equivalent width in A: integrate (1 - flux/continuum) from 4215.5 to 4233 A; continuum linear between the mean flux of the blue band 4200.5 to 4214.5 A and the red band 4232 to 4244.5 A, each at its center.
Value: 5.50 A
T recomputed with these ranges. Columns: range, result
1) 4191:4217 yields 41.6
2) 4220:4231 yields 21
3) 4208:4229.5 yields 33.7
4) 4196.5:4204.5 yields 32.1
